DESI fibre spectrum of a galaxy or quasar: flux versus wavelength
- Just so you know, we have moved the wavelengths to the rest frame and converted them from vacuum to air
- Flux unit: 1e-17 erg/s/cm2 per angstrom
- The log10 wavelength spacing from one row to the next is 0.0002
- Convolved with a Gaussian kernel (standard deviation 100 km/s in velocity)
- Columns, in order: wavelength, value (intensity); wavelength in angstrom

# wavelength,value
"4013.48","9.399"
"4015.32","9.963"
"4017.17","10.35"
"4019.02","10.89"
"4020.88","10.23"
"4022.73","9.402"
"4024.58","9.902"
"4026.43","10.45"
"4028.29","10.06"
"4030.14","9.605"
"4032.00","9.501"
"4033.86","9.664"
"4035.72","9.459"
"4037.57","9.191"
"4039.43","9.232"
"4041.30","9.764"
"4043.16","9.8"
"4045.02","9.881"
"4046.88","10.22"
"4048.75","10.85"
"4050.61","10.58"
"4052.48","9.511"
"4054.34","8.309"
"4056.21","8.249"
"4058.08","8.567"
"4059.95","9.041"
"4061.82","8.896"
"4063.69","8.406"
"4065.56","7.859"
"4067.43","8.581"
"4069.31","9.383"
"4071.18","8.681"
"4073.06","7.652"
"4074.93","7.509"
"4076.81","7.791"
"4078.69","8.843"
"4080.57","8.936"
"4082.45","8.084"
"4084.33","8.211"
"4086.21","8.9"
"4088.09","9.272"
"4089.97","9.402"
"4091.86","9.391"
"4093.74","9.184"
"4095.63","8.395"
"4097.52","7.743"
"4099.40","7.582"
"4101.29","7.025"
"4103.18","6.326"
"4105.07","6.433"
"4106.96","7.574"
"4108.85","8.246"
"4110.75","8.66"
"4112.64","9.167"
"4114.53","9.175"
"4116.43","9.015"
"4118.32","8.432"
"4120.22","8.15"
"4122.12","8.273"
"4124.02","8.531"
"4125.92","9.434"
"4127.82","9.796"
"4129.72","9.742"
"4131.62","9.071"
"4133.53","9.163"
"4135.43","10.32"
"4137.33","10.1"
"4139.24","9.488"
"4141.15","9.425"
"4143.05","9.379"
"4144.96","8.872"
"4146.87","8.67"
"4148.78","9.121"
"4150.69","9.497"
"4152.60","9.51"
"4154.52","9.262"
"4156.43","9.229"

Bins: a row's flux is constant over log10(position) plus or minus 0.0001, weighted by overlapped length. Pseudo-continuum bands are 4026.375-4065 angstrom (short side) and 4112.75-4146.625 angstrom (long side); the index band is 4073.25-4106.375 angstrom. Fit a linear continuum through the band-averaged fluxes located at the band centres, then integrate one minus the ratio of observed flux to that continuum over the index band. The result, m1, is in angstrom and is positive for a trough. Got 4.1 angstrom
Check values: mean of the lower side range 9.45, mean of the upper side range 9.19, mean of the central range 8.16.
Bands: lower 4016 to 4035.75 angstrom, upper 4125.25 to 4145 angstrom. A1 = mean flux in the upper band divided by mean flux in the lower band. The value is 0.96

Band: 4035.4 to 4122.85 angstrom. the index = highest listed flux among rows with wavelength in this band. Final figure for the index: 10.85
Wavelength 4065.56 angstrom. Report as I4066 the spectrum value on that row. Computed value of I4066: 7.859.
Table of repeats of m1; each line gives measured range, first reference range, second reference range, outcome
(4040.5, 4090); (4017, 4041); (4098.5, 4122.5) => 0.5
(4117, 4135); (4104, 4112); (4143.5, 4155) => -1.3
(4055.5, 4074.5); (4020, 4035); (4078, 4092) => 1.4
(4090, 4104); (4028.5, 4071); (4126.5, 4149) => 2.0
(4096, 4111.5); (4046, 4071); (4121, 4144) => 3.0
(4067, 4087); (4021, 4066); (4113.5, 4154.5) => 2.0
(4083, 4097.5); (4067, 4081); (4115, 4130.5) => -0.5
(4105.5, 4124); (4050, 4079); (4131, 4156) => 1.3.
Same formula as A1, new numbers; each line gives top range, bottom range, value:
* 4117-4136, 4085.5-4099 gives 1.02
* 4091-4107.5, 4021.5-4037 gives 0.79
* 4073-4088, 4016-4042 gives 0.85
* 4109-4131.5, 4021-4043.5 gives 0.92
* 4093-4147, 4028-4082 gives 0.95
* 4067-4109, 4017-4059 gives 0.85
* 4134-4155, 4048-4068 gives 1.05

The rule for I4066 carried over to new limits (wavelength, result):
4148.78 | 9.121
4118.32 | 8.432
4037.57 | 9.191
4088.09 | 9.272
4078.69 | 8.843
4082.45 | 8.084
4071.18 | 8.681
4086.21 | 8.9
